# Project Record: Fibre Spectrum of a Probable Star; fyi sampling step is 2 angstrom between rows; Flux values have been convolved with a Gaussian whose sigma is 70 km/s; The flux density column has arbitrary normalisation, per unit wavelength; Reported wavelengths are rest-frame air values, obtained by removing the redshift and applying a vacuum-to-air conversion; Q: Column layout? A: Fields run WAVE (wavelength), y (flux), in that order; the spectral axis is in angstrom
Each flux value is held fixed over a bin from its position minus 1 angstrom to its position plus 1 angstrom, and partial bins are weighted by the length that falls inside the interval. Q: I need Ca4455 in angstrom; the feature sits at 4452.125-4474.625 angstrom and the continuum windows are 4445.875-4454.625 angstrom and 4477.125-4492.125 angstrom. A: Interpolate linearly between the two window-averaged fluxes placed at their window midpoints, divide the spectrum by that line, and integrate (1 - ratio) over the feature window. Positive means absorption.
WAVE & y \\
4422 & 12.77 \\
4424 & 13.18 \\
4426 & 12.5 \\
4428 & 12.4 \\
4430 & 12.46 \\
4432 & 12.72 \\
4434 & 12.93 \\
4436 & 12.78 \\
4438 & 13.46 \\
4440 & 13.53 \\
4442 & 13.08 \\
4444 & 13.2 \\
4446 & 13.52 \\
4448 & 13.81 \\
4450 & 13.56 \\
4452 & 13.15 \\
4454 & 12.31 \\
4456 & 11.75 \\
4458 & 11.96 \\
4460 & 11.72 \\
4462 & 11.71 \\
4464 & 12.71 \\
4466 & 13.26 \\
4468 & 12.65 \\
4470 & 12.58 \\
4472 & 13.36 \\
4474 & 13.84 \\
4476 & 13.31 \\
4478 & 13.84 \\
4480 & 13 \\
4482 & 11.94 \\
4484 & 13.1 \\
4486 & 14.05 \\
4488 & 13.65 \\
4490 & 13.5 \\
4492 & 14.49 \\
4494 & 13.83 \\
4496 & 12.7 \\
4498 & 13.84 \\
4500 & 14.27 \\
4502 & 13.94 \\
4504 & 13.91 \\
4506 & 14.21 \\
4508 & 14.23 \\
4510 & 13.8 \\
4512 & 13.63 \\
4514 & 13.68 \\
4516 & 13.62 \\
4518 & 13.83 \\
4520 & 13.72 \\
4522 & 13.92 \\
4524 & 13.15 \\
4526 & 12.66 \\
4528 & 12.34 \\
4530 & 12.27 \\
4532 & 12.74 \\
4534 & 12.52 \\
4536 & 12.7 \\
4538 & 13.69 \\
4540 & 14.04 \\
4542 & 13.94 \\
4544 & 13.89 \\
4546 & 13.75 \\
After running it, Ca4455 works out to 1.3 angstrom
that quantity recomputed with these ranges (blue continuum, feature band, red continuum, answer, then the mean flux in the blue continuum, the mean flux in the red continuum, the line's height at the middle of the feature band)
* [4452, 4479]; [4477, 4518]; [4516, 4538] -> -2.5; 12.7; 13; 12.9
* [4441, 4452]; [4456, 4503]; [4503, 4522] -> 1.7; 13.4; 13.9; 13.6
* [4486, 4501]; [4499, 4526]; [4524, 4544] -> -0.7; 13.8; 13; 13.4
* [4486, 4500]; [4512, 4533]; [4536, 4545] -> 0.8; 13.7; 13.8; 13.8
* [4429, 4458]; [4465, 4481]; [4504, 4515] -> 0.2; 13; 13.9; 13.4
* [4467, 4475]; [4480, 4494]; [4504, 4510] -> 0.1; 13.1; 14.1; 13.5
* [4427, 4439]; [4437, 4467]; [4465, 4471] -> -0.1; 12.8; 12.8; 12.8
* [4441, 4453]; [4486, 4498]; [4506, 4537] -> -0.3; 13.4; 13.3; 13.3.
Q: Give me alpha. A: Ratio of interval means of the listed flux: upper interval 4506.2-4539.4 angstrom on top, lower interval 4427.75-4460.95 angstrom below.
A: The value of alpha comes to 1.0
